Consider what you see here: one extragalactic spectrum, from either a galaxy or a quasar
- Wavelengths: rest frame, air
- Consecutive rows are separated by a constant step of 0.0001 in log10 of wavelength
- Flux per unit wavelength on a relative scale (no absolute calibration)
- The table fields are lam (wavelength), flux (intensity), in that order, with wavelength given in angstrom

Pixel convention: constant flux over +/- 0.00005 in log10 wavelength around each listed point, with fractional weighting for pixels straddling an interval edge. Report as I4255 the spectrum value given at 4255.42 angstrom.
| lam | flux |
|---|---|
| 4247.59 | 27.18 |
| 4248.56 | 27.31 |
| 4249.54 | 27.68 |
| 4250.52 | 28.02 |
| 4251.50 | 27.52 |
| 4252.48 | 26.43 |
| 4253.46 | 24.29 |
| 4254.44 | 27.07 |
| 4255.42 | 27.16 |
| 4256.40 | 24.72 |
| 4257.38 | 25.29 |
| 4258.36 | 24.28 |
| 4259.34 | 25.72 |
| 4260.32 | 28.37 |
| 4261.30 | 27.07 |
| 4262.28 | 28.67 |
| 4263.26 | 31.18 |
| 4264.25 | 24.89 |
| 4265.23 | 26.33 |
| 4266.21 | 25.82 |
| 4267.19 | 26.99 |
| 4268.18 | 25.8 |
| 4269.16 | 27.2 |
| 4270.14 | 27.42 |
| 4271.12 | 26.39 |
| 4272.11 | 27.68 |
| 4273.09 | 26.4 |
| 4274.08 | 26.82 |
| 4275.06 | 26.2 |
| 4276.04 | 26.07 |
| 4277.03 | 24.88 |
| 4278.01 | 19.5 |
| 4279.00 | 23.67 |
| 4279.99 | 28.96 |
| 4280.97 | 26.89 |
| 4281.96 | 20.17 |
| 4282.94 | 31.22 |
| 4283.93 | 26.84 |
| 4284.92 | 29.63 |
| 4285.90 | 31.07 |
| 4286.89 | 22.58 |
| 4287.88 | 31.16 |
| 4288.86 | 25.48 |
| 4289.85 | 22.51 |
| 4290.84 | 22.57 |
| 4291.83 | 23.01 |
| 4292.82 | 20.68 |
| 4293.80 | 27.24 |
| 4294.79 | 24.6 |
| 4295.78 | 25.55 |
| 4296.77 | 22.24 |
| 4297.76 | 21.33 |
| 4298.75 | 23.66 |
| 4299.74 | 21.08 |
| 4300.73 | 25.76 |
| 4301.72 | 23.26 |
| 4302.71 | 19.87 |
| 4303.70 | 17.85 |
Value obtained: 27.16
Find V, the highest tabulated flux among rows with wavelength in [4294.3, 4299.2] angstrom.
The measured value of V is 25.55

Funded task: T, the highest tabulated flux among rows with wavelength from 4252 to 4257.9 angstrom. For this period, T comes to 27.16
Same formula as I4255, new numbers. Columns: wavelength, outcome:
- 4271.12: 26.39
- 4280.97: 26.89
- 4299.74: 21.08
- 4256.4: 24.72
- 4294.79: 24.6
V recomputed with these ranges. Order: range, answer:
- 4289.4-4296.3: 27.24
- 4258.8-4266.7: 31.18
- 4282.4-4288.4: 31.22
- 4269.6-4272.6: 27.68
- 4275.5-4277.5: 26.07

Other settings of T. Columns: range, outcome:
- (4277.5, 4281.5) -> 28.96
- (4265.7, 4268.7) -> 26.99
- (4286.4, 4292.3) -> 31.16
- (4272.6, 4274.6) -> 26.82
